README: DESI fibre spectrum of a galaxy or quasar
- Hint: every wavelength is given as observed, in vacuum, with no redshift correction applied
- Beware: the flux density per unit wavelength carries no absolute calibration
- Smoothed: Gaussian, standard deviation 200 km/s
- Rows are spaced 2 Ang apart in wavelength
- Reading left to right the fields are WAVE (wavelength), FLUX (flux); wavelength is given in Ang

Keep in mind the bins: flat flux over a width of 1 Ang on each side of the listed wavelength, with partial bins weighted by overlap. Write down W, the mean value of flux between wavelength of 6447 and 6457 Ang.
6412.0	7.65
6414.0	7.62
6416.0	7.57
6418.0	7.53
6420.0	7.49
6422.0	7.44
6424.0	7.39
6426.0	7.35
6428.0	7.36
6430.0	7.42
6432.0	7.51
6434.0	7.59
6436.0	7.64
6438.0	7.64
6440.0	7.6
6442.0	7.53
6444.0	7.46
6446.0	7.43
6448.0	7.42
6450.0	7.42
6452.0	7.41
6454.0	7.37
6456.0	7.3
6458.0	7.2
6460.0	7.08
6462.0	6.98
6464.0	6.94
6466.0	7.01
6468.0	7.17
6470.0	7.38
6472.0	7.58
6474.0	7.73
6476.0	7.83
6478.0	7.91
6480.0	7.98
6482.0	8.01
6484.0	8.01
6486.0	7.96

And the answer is 7.38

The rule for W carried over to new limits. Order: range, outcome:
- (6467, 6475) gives 7.46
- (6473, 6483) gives 7.89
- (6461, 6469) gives 7.03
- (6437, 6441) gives 7.62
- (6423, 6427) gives 7.37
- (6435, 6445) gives 7.57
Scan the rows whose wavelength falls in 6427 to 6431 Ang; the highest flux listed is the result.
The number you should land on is 7.42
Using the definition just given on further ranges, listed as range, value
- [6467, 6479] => 7.91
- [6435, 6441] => 7.64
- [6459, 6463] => 7.08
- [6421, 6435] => 7.59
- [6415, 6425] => 7.57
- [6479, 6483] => 8.01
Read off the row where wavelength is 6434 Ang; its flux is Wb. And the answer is 7.59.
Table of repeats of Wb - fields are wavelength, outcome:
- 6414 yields 7.62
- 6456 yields 7.3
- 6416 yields 7.57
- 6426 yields 7.35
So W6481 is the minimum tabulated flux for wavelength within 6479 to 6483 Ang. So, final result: 7.98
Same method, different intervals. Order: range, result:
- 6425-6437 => 7.35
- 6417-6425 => 7.39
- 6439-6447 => 7.43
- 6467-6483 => 7.17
